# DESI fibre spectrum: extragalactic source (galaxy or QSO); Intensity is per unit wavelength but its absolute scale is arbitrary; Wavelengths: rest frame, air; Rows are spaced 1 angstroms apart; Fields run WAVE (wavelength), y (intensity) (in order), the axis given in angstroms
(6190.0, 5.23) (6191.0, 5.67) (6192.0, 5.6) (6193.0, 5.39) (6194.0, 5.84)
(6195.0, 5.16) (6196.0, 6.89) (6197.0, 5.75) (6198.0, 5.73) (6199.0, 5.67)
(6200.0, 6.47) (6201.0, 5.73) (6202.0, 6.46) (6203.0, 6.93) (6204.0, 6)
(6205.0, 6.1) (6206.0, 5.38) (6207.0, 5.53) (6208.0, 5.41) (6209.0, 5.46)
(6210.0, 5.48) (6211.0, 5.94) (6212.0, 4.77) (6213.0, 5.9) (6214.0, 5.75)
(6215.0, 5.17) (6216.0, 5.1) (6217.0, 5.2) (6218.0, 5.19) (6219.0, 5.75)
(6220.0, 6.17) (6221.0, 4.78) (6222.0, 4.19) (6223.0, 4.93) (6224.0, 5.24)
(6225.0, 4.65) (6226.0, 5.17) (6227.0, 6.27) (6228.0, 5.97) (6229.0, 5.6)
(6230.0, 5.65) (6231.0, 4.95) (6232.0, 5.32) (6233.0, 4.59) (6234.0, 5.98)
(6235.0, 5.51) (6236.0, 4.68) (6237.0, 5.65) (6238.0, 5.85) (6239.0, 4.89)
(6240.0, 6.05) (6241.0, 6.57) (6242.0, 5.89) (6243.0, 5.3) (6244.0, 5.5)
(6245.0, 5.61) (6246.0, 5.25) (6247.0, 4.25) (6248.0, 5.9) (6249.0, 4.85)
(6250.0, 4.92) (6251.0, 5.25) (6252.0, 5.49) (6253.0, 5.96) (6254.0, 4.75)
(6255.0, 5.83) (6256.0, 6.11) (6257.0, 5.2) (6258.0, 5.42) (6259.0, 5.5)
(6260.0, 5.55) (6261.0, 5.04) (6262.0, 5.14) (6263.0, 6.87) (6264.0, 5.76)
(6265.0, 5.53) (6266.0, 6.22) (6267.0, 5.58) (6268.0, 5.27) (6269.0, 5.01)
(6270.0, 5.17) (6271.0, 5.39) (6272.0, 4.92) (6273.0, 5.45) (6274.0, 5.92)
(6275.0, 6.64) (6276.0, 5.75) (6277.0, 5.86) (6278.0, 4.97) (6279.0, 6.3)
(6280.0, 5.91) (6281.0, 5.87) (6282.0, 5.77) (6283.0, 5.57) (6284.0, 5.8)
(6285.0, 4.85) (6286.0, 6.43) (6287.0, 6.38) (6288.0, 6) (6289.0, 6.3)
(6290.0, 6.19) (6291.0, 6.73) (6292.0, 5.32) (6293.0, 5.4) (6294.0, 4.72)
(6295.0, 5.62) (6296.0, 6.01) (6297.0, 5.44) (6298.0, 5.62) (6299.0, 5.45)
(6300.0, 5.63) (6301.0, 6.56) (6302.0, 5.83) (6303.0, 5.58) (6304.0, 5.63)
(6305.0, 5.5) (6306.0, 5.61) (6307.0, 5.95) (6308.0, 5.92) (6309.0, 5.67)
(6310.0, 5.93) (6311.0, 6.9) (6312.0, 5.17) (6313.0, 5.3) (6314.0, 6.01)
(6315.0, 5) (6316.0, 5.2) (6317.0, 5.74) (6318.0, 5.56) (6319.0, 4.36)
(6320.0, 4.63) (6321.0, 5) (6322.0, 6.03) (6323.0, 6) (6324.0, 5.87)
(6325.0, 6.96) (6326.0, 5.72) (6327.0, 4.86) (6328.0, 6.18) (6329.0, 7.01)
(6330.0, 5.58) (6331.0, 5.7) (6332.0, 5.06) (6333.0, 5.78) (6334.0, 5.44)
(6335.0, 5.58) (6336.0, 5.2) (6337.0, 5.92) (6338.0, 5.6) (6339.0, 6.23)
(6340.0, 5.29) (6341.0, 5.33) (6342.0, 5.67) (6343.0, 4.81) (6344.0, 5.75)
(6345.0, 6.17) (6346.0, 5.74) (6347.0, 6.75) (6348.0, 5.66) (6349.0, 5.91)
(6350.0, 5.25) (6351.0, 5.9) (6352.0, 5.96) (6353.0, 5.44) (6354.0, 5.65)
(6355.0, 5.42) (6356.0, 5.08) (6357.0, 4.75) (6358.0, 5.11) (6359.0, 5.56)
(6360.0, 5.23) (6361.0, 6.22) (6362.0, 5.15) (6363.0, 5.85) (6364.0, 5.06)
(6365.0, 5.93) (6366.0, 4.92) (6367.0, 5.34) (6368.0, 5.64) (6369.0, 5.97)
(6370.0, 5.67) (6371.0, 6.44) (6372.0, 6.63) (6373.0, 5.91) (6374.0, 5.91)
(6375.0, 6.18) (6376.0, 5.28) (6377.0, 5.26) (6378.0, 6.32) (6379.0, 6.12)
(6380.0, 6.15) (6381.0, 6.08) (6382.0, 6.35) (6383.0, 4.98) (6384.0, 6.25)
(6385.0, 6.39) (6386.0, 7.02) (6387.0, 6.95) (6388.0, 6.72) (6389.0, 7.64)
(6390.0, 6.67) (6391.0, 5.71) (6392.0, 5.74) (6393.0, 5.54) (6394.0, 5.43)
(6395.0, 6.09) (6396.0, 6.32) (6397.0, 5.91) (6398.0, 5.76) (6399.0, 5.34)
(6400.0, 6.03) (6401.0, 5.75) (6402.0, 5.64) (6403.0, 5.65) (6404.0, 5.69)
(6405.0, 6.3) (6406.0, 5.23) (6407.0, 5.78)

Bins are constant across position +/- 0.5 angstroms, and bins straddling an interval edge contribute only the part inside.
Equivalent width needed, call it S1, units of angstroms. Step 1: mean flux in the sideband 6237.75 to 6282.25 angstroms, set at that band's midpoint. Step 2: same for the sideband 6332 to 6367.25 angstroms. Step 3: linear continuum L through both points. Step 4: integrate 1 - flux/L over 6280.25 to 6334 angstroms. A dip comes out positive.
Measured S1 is -1.5 angstroms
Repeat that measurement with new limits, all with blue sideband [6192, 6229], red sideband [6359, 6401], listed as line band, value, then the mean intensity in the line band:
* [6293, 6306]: 0.36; 5.62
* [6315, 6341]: 1.06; 5.6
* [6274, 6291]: -0.56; 5.94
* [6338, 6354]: 0.43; 5.72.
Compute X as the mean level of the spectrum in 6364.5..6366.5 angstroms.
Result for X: 5.42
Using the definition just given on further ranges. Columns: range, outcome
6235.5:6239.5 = 5.27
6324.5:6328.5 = 5.93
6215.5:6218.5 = 5.16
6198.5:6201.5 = 5.96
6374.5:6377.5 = 5.57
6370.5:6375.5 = 6.21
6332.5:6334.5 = 5.61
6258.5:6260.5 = 5.53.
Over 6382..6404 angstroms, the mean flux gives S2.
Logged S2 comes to 6.07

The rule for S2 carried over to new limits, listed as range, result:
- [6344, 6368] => 5.57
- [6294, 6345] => 5.64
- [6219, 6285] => 5.49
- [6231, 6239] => 5.31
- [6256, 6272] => 5.51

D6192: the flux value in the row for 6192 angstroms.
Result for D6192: 5.6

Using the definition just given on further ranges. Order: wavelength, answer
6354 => 5.65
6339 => 6.23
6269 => 5.01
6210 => 5.48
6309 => 5.67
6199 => 5.67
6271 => 5.39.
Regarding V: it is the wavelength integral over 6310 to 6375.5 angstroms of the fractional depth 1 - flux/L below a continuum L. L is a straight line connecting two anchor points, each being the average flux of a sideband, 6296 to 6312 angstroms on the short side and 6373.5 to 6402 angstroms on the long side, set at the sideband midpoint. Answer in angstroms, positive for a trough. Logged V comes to 3.0 angstroms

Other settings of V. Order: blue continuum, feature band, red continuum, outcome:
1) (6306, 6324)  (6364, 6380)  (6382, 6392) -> 1.1 angstroms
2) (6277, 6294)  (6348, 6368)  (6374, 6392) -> 2.1 angstroms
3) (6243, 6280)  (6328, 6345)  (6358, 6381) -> 0.1 angstroms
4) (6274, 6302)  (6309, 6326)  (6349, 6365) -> 0.2 angstroms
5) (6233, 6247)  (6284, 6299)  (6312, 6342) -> -0.6 angstroms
